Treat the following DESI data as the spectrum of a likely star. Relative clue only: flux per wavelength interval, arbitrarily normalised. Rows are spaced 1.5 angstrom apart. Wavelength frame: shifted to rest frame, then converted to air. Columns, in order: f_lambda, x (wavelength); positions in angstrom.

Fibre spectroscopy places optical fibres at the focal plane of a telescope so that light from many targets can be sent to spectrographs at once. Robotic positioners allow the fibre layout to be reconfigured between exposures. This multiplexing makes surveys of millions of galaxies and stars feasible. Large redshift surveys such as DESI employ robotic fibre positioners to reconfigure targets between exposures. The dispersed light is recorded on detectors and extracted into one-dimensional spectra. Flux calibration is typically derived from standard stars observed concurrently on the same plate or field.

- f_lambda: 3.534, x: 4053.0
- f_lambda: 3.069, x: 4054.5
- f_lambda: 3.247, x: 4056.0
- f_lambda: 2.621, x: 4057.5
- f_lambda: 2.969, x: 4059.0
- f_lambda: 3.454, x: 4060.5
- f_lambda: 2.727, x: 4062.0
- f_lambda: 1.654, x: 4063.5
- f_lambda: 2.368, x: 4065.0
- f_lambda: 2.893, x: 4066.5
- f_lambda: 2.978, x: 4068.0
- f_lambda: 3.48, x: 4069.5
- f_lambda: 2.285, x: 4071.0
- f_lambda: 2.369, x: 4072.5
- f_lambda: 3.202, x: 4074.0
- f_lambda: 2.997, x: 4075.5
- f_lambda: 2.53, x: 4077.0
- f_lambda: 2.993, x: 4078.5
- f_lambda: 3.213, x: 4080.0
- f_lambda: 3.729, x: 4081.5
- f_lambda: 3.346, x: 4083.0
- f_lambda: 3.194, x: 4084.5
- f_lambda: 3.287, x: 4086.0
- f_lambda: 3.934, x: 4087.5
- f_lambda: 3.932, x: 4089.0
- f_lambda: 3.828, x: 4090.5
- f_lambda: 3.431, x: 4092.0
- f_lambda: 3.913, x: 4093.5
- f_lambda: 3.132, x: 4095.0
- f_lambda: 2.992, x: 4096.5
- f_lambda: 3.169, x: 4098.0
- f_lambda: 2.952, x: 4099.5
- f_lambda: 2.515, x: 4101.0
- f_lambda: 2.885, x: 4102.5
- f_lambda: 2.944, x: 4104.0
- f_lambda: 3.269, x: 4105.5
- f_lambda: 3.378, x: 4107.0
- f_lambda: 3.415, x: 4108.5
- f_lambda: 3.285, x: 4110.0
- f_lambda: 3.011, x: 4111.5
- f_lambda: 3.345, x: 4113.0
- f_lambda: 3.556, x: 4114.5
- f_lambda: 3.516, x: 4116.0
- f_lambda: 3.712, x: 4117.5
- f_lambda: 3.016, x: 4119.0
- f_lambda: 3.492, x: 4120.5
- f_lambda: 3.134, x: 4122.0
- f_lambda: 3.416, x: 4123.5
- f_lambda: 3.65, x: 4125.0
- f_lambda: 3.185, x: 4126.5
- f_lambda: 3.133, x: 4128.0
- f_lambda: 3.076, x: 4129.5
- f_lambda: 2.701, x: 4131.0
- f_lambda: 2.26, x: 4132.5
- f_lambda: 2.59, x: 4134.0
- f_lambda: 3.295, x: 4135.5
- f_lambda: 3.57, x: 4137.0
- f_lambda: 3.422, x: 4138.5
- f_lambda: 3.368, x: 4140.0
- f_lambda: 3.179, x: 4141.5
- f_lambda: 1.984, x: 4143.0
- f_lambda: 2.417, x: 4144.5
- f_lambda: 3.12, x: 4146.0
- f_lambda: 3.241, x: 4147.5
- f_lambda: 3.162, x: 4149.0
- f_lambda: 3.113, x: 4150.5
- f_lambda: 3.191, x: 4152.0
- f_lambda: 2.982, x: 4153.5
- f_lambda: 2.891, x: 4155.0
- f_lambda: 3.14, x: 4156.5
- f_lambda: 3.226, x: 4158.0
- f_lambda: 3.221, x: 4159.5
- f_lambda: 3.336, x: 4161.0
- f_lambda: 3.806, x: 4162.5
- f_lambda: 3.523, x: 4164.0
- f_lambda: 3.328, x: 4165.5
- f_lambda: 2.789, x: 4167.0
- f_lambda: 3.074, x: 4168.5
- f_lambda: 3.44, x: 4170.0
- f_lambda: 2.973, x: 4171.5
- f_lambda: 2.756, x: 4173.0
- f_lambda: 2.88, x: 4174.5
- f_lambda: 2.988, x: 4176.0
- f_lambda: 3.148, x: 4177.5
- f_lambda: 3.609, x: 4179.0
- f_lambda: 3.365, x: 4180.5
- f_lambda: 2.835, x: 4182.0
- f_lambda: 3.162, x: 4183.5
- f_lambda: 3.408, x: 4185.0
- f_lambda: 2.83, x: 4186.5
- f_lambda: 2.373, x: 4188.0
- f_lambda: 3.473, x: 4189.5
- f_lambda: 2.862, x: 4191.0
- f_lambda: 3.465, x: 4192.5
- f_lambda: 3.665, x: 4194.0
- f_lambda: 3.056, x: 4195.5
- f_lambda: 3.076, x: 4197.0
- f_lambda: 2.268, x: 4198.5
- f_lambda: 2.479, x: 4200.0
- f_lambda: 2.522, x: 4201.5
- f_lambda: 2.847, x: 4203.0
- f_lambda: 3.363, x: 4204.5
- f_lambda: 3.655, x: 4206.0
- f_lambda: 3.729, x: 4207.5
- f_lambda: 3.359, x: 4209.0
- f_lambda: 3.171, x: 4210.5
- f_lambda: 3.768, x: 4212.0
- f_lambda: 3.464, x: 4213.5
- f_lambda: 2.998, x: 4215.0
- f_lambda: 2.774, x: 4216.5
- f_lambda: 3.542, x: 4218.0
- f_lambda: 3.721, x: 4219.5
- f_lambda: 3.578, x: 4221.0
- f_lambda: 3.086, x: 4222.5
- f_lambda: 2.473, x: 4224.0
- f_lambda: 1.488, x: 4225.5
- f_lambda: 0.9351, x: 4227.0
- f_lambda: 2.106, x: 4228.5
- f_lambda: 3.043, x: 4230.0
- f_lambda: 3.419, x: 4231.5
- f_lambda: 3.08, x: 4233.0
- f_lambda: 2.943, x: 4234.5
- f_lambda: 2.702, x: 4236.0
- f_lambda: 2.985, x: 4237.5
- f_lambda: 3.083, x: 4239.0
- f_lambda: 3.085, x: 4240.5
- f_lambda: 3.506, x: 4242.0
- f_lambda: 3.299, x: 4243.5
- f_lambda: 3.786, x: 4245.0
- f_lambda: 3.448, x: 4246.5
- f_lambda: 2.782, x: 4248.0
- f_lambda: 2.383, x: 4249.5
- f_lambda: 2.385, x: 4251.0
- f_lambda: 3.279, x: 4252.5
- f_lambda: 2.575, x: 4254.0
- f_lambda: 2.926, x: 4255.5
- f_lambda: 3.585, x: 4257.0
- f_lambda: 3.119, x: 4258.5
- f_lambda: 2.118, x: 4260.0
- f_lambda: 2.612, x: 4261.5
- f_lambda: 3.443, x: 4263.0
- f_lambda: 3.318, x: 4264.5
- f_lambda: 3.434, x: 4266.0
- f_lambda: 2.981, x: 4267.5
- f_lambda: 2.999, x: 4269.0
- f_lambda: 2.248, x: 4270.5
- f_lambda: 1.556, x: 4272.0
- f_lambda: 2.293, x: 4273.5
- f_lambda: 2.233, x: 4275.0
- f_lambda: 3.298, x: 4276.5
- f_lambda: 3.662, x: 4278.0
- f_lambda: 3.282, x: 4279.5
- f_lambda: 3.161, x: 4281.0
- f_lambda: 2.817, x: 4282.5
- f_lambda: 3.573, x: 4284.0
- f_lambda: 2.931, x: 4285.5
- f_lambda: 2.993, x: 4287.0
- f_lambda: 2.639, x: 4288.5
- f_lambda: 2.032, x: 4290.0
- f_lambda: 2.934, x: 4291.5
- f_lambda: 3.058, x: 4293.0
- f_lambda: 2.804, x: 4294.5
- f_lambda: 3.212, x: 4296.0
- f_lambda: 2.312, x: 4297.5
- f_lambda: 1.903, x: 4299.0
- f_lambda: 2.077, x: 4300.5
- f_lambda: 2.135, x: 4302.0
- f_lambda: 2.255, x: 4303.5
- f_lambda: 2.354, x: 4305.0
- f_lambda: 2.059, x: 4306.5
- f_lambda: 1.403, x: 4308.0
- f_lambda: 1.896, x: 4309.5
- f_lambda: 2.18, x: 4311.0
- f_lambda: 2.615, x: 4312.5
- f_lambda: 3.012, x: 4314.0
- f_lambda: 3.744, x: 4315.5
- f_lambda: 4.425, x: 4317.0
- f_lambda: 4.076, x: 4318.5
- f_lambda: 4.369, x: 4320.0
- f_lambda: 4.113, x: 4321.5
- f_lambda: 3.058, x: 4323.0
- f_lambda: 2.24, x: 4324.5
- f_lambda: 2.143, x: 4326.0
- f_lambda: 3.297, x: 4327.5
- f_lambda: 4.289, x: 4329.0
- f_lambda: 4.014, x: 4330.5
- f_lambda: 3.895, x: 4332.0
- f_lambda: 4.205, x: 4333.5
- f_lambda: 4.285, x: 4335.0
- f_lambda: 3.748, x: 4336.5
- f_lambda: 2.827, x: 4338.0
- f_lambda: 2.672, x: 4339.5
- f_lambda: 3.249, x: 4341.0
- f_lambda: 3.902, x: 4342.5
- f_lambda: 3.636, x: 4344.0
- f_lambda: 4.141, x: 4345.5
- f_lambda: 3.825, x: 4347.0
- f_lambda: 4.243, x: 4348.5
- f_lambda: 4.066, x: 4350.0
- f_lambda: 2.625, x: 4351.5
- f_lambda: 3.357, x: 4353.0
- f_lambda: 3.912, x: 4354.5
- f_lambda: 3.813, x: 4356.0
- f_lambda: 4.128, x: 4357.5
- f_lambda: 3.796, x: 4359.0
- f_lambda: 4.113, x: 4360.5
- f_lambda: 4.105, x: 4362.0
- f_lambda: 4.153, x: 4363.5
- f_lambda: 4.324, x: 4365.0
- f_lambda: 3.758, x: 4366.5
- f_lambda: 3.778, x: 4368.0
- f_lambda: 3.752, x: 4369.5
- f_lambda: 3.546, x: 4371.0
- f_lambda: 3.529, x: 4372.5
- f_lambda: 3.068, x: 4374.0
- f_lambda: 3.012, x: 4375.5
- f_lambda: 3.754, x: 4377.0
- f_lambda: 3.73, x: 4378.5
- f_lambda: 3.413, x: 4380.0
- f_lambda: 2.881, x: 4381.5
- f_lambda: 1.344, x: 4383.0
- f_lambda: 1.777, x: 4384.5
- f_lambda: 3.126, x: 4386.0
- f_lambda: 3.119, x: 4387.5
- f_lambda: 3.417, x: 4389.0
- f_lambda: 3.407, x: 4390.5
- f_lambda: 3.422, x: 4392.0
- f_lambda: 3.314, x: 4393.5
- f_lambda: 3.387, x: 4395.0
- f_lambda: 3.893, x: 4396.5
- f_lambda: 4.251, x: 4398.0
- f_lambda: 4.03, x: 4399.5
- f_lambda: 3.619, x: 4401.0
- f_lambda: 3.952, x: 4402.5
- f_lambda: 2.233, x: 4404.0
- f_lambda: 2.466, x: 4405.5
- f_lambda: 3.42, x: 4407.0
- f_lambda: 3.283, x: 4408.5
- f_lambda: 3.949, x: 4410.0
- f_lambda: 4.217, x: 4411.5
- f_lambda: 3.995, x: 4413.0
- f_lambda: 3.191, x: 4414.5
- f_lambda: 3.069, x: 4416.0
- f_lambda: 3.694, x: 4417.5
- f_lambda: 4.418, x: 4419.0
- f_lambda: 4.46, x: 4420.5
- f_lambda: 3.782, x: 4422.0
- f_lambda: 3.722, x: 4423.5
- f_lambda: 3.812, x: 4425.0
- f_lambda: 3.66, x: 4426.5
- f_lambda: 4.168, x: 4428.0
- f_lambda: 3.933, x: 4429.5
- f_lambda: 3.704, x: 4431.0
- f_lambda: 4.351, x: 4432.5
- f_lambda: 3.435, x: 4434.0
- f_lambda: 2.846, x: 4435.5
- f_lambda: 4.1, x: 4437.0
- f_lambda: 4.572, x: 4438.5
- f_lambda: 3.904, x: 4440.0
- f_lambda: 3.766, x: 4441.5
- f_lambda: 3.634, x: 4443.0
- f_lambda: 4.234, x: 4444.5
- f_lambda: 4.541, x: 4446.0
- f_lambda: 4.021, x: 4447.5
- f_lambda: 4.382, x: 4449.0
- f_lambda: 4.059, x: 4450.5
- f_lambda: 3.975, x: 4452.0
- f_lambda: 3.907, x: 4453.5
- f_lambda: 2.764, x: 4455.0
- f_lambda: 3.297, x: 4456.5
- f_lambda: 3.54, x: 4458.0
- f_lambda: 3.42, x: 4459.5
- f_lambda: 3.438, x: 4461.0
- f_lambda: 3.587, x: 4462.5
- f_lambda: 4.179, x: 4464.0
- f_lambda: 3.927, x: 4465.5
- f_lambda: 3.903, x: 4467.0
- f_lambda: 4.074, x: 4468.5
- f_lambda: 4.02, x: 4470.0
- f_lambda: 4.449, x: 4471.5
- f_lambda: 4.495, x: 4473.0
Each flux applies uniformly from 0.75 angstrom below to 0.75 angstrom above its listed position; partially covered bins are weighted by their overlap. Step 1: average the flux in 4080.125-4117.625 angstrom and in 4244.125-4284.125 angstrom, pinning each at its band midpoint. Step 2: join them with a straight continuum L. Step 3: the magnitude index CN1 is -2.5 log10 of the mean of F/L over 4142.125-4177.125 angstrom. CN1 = 0.04 mag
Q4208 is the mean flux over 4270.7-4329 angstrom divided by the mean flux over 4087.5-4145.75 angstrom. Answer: 0.9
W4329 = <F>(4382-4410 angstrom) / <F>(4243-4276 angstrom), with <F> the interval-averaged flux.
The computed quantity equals 1.1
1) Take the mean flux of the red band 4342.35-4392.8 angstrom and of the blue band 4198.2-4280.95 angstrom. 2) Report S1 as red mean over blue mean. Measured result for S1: 1.2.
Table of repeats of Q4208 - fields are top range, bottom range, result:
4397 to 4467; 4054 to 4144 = 1.21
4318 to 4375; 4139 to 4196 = 1.18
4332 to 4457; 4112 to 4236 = 1.18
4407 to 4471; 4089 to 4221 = 1.21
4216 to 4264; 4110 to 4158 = 0.93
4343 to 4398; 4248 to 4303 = 1.27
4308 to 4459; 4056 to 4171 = 1.14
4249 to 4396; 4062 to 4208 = 1.01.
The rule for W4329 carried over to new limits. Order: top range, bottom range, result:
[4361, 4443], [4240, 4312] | 1.30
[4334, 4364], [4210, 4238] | 1.28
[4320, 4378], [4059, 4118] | 1.16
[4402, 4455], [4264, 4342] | 1.27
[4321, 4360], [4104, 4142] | 1.11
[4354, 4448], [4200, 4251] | 1.21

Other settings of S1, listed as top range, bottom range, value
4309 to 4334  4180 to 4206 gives 1.12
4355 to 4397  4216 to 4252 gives 1.19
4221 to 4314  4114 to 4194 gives 0.87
